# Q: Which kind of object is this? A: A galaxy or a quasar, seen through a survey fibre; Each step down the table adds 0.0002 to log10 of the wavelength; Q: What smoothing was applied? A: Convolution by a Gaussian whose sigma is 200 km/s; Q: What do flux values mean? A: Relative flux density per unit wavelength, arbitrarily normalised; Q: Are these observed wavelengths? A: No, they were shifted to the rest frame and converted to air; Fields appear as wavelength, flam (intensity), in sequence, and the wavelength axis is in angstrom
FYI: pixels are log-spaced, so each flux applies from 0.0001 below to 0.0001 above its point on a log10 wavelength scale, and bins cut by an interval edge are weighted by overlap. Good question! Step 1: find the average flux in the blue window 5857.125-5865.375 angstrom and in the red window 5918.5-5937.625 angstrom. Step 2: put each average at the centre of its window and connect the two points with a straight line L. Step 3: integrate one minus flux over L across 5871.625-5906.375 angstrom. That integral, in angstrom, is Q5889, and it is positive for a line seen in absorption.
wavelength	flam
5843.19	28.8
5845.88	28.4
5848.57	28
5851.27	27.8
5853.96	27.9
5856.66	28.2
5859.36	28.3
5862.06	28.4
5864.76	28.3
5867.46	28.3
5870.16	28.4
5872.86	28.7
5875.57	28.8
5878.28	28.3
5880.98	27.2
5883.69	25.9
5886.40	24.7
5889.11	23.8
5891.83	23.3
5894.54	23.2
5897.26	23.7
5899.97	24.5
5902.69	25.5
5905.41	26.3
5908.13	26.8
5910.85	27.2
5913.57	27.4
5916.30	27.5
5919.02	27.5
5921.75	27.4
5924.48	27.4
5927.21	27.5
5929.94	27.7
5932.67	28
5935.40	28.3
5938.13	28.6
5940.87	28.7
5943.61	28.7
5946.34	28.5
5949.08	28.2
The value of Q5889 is 3.0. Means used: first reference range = 28.3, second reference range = 27.7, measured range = 25.7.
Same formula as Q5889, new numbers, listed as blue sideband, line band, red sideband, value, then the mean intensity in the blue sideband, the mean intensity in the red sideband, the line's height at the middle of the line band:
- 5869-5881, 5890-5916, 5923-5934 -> 2.4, 28.4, 27.6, 28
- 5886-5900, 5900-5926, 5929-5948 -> -1.1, 23.7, 28.4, 25.8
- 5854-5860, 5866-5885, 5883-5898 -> -1.5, 28.1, 24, 25.9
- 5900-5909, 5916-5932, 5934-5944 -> -0.1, 25.9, 28.6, 27.4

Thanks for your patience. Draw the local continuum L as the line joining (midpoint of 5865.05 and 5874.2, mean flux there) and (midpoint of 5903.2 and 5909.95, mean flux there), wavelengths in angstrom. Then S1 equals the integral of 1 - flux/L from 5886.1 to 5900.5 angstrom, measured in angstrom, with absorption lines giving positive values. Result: 1.81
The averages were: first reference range 28.5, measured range 23.8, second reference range 26.5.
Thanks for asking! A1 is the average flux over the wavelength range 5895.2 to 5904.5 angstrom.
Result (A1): 24.5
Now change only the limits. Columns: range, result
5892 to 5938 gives 26.6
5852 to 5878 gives 28.3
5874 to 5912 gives 25.7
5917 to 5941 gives 27.9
